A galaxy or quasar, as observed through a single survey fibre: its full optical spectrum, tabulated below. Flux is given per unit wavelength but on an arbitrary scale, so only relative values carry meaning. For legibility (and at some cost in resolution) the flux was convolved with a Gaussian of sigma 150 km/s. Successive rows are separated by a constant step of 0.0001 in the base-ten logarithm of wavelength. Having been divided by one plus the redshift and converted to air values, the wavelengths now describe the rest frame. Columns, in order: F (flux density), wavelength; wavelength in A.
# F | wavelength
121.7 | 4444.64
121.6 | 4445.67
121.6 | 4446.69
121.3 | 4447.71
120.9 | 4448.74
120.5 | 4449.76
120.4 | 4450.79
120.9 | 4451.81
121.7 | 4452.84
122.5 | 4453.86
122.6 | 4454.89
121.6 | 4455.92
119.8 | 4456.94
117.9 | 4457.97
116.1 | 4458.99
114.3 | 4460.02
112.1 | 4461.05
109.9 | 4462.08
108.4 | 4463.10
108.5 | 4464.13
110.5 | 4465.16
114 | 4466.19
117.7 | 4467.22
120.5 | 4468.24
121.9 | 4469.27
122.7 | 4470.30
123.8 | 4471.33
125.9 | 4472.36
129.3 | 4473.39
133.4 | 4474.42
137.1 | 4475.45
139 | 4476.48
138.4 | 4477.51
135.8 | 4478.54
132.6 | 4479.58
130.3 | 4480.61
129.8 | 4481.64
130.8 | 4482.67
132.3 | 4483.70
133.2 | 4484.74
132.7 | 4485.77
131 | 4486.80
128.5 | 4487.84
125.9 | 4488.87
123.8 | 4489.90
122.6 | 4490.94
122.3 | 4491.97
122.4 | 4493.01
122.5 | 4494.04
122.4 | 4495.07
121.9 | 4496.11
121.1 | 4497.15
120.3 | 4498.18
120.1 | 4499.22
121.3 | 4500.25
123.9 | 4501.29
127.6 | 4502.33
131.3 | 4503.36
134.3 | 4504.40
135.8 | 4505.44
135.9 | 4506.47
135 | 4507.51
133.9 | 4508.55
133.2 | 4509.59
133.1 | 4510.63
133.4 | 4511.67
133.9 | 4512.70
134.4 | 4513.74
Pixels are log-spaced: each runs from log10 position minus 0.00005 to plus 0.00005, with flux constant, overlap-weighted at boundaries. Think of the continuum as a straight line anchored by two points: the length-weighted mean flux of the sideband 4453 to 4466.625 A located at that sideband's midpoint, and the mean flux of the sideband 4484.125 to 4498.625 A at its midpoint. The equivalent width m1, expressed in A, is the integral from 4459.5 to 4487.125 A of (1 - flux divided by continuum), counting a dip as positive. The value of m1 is -1.2 A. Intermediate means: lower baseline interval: 115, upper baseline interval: 125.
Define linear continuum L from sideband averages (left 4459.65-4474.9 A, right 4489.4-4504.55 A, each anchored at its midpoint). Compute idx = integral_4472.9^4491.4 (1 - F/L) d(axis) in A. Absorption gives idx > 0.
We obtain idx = -1.6 A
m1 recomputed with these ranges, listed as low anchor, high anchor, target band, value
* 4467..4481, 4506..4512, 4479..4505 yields 1.0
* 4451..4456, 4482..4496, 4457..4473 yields 0.9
